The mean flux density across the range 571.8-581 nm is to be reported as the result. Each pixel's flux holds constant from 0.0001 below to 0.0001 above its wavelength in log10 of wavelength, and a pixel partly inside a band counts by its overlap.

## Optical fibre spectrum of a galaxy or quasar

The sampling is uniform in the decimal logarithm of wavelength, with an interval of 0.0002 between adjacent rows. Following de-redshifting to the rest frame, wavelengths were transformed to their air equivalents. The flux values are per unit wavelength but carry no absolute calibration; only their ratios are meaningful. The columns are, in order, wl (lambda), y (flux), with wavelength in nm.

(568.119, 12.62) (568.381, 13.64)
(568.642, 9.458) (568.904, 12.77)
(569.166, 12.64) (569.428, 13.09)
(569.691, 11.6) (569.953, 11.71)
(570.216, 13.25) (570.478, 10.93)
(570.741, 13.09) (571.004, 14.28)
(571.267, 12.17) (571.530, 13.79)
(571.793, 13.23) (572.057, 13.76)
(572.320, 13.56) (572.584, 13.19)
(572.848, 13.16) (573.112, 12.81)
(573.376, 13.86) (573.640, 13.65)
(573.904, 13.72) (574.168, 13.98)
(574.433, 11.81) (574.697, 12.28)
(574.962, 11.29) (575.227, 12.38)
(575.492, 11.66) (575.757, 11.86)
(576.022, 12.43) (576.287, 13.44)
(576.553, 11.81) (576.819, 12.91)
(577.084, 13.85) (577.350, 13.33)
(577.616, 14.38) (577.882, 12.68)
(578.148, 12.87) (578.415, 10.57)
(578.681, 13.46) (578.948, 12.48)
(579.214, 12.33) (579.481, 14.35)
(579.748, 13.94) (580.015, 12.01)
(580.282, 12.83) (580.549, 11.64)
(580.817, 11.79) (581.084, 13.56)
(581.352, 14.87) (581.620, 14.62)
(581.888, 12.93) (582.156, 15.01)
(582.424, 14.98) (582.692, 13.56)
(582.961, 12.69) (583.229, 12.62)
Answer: 12.8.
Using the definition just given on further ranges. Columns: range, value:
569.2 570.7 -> 12.2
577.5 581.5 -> 12.9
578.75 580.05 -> 13.1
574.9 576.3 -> 12.1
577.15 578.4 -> 13.1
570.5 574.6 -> 13.3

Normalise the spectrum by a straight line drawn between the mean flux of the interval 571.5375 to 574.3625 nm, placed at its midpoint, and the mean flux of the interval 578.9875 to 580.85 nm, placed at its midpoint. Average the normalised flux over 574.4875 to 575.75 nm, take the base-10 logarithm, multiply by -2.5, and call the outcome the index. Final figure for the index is 0.116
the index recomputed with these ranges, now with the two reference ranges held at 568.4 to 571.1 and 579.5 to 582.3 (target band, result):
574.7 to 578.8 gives 0.034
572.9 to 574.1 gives -0.070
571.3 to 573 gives -0.069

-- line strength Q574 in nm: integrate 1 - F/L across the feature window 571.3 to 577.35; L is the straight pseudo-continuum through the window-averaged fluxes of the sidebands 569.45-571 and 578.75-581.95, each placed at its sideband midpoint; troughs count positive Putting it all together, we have -0.12 nm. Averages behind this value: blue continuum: 12.4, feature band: 12.9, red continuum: 13.1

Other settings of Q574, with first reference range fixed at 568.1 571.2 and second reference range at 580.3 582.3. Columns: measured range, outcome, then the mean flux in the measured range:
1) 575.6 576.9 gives 0.05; 12.5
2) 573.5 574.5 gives -0.05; 13.4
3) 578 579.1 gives 0.07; 12.4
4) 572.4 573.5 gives -0.05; 13.3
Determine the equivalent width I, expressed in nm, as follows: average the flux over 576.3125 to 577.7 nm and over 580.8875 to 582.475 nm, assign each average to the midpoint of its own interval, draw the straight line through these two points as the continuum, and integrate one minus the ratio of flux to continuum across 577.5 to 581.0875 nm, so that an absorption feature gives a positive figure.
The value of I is 0.25 nm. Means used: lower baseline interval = 13.2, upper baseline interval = 14.2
